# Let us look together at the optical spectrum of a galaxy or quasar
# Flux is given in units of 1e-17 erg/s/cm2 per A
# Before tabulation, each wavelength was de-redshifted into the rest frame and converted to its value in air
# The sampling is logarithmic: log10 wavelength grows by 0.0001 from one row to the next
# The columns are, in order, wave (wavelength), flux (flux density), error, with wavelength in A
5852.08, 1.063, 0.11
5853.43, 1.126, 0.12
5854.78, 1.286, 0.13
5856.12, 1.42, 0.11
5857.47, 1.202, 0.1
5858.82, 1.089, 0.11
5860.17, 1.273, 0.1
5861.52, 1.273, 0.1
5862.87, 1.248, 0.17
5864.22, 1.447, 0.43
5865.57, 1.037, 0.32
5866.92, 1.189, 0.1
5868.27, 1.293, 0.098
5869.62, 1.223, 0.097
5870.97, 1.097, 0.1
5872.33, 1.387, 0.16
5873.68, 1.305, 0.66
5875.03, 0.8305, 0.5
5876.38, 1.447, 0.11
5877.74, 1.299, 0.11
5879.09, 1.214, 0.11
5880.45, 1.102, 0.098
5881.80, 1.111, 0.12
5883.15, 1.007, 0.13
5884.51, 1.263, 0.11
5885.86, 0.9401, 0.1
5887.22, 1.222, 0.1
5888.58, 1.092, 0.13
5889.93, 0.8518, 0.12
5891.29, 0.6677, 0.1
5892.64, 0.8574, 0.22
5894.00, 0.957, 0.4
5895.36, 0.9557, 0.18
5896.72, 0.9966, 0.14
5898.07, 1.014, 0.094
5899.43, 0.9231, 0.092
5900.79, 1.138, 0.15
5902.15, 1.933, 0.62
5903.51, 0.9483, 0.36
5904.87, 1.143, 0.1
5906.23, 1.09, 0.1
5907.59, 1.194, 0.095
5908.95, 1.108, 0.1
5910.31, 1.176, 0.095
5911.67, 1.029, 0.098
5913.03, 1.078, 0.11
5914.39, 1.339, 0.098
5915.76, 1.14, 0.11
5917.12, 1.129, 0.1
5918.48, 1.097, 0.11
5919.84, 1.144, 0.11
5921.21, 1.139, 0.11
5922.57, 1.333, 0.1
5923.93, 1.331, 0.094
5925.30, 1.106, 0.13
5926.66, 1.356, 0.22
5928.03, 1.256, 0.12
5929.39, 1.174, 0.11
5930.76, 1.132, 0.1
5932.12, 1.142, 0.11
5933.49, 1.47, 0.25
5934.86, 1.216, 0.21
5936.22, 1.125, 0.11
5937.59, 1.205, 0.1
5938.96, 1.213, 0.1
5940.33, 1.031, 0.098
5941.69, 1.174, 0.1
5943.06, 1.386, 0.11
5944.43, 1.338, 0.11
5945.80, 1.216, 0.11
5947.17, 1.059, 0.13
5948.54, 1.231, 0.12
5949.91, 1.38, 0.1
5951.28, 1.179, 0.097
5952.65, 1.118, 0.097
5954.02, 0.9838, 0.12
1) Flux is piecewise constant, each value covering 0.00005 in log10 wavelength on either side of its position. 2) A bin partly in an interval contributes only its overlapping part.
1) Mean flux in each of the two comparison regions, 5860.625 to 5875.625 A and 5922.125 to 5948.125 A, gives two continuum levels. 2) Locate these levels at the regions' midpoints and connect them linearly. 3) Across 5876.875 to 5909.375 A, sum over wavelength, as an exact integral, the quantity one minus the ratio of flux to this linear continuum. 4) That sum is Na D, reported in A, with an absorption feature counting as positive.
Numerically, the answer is 3.5 A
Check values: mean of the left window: 1.21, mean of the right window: 1.22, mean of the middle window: 1.09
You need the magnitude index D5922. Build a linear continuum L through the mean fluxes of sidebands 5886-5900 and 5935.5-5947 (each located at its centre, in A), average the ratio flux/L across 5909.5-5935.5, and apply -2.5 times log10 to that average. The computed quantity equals -0.09 mag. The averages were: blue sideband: 0.953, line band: 1.2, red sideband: 1.2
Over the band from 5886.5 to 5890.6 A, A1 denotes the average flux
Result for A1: 1.05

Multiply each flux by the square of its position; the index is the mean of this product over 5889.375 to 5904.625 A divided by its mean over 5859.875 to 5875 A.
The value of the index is 0.84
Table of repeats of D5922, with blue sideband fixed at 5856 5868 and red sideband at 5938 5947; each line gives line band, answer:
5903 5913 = 0.12 mag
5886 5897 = 0.28 mag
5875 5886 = 0.06 mag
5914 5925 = 0.02 mag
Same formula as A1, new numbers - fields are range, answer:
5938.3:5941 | 1.12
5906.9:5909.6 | 1.15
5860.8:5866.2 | 1.25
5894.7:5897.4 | 0.978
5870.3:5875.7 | 1.15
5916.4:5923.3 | 1.17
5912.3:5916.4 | 1.18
